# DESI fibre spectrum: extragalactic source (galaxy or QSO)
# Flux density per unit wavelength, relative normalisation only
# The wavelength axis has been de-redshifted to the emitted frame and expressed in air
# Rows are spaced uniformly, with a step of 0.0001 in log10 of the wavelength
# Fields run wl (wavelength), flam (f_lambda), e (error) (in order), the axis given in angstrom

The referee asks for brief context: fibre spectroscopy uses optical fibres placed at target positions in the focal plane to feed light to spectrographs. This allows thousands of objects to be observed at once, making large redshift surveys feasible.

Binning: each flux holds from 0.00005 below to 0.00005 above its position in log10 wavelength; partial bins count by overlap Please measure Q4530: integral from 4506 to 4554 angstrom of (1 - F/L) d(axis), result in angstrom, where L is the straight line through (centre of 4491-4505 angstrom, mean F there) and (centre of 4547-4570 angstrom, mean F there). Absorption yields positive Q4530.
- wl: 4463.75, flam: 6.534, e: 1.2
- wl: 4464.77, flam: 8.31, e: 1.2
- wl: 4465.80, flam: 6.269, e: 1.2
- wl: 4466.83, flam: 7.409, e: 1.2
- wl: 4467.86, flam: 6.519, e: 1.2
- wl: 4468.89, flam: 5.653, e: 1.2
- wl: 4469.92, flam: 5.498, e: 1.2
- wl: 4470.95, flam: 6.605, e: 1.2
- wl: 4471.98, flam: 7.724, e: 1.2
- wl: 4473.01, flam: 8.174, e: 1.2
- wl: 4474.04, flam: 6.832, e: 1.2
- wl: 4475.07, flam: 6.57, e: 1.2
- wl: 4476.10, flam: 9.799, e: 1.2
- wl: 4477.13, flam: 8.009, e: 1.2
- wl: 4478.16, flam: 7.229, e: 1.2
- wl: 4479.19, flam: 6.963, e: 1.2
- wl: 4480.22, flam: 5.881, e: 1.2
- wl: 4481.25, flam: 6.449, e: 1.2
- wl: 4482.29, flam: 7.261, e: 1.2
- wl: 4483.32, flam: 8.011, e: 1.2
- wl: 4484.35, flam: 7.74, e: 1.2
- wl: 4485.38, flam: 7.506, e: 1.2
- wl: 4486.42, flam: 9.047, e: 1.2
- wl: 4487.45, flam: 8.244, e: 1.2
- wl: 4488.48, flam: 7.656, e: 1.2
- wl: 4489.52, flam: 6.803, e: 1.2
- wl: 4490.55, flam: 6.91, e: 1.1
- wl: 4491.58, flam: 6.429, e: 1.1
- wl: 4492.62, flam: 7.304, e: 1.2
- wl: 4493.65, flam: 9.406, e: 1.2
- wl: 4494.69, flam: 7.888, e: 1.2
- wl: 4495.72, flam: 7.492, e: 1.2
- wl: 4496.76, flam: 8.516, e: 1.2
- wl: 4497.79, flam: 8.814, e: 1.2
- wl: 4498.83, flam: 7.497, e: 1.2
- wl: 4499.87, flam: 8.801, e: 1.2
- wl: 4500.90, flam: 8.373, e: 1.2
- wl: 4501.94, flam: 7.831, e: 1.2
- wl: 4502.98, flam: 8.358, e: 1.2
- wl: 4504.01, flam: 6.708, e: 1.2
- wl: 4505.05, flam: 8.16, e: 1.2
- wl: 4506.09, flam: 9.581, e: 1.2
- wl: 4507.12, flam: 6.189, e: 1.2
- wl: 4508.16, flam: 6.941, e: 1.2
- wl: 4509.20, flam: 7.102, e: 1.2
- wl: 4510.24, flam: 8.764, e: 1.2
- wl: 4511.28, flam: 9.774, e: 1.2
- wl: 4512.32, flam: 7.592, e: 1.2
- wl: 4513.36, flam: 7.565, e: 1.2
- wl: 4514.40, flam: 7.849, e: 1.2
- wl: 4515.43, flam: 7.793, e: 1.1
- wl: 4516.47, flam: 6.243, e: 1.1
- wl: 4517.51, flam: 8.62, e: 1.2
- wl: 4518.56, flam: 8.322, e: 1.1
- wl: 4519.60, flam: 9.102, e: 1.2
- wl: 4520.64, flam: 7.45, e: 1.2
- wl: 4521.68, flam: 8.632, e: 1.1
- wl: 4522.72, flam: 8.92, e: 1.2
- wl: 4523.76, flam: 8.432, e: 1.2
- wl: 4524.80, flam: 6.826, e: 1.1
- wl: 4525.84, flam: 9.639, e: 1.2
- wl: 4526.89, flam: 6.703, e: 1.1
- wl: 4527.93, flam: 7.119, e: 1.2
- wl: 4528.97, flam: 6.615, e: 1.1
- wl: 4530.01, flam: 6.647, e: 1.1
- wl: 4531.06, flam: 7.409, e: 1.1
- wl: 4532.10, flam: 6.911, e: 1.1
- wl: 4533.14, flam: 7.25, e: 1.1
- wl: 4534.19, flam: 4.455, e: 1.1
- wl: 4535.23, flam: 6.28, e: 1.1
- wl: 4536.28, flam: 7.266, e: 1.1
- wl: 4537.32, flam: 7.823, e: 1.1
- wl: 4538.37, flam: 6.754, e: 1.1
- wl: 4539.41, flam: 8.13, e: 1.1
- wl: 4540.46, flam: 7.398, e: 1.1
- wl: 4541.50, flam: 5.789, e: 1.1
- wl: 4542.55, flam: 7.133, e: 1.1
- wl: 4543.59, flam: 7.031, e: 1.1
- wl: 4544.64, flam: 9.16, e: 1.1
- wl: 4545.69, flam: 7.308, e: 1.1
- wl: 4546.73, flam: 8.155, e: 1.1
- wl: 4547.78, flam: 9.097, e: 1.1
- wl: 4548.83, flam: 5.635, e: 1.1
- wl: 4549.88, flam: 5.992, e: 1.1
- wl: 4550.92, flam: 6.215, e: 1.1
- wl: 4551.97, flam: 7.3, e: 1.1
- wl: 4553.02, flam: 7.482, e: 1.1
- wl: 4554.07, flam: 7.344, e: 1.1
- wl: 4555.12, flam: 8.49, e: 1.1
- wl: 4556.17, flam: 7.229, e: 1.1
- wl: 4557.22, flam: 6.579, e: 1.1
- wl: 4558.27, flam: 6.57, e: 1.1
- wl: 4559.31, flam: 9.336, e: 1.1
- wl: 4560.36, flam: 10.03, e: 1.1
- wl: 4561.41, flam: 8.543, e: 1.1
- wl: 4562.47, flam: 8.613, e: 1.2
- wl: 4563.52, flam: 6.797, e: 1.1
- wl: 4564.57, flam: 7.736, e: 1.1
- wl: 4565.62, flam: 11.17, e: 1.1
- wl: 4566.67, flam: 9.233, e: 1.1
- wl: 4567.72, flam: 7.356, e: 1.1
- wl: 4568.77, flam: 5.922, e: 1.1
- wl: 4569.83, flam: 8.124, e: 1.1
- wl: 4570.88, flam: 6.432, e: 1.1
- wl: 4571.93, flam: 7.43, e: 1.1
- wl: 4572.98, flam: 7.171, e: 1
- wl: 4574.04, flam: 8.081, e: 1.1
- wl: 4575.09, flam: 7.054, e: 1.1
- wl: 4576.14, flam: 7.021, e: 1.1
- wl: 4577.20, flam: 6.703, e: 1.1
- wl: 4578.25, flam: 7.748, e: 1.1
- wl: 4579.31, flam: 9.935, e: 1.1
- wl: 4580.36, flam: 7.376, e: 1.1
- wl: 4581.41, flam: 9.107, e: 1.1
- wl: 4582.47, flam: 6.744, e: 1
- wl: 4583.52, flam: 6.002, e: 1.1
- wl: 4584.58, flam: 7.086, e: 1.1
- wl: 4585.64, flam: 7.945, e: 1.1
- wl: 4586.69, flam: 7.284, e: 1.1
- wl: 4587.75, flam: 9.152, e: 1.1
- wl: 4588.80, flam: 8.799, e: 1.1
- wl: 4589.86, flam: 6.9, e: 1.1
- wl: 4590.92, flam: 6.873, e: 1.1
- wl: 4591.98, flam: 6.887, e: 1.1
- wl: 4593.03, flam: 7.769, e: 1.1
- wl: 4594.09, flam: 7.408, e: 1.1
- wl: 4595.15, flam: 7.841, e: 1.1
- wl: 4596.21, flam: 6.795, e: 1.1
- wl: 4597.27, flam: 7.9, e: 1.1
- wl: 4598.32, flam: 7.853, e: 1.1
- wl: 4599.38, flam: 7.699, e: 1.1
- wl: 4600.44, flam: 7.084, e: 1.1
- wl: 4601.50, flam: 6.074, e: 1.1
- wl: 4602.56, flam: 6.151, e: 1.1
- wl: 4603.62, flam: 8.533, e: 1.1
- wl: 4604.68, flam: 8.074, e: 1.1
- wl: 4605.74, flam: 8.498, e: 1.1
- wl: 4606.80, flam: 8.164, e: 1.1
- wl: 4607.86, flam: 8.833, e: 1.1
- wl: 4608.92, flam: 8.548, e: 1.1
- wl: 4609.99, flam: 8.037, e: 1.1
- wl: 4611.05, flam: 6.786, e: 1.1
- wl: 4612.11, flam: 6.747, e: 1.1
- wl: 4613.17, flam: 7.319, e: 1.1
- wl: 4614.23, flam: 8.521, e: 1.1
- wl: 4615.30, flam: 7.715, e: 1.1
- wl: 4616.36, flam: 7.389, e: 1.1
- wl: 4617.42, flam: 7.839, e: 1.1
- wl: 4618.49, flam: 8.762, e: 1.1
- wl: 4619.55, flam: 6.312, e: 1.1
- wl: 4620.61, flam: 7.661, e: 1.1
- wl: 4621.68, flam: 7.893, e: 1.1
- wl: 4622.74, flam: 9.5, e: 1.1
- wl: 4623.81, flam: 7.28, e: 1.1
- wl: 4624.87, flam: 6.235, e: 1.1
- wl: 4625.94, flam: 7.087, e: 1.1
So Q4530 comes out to 2.4 angstrom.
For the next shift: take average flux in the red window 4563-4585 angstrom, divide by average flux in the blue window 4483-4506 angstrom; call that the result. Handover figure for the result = 1.0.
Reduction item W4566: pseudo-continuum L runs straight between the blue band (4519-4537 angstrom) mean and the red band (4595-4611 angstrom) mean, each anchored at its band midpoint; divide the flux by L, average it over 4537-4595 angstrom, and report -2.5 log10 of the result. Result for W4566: -0.01 mag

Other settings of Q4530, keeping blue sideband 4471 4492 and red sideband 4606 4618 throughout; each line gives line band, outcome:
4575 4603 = 1.1 angstrom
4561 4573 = -0.3 angstrom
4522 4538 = 0.7 angstrom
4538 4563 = 0.3 angstrom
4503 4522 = -0.9 angstrom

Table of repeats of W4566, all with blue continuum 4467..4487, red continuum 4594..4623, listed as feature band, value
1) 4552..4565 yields -0.049 mag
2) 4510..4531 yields -0.073 mag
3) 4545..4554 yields 0.045 mag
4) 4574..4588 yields -0.002 mag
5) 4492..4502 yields -0.123 mag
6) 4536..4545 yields 0.015 mag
